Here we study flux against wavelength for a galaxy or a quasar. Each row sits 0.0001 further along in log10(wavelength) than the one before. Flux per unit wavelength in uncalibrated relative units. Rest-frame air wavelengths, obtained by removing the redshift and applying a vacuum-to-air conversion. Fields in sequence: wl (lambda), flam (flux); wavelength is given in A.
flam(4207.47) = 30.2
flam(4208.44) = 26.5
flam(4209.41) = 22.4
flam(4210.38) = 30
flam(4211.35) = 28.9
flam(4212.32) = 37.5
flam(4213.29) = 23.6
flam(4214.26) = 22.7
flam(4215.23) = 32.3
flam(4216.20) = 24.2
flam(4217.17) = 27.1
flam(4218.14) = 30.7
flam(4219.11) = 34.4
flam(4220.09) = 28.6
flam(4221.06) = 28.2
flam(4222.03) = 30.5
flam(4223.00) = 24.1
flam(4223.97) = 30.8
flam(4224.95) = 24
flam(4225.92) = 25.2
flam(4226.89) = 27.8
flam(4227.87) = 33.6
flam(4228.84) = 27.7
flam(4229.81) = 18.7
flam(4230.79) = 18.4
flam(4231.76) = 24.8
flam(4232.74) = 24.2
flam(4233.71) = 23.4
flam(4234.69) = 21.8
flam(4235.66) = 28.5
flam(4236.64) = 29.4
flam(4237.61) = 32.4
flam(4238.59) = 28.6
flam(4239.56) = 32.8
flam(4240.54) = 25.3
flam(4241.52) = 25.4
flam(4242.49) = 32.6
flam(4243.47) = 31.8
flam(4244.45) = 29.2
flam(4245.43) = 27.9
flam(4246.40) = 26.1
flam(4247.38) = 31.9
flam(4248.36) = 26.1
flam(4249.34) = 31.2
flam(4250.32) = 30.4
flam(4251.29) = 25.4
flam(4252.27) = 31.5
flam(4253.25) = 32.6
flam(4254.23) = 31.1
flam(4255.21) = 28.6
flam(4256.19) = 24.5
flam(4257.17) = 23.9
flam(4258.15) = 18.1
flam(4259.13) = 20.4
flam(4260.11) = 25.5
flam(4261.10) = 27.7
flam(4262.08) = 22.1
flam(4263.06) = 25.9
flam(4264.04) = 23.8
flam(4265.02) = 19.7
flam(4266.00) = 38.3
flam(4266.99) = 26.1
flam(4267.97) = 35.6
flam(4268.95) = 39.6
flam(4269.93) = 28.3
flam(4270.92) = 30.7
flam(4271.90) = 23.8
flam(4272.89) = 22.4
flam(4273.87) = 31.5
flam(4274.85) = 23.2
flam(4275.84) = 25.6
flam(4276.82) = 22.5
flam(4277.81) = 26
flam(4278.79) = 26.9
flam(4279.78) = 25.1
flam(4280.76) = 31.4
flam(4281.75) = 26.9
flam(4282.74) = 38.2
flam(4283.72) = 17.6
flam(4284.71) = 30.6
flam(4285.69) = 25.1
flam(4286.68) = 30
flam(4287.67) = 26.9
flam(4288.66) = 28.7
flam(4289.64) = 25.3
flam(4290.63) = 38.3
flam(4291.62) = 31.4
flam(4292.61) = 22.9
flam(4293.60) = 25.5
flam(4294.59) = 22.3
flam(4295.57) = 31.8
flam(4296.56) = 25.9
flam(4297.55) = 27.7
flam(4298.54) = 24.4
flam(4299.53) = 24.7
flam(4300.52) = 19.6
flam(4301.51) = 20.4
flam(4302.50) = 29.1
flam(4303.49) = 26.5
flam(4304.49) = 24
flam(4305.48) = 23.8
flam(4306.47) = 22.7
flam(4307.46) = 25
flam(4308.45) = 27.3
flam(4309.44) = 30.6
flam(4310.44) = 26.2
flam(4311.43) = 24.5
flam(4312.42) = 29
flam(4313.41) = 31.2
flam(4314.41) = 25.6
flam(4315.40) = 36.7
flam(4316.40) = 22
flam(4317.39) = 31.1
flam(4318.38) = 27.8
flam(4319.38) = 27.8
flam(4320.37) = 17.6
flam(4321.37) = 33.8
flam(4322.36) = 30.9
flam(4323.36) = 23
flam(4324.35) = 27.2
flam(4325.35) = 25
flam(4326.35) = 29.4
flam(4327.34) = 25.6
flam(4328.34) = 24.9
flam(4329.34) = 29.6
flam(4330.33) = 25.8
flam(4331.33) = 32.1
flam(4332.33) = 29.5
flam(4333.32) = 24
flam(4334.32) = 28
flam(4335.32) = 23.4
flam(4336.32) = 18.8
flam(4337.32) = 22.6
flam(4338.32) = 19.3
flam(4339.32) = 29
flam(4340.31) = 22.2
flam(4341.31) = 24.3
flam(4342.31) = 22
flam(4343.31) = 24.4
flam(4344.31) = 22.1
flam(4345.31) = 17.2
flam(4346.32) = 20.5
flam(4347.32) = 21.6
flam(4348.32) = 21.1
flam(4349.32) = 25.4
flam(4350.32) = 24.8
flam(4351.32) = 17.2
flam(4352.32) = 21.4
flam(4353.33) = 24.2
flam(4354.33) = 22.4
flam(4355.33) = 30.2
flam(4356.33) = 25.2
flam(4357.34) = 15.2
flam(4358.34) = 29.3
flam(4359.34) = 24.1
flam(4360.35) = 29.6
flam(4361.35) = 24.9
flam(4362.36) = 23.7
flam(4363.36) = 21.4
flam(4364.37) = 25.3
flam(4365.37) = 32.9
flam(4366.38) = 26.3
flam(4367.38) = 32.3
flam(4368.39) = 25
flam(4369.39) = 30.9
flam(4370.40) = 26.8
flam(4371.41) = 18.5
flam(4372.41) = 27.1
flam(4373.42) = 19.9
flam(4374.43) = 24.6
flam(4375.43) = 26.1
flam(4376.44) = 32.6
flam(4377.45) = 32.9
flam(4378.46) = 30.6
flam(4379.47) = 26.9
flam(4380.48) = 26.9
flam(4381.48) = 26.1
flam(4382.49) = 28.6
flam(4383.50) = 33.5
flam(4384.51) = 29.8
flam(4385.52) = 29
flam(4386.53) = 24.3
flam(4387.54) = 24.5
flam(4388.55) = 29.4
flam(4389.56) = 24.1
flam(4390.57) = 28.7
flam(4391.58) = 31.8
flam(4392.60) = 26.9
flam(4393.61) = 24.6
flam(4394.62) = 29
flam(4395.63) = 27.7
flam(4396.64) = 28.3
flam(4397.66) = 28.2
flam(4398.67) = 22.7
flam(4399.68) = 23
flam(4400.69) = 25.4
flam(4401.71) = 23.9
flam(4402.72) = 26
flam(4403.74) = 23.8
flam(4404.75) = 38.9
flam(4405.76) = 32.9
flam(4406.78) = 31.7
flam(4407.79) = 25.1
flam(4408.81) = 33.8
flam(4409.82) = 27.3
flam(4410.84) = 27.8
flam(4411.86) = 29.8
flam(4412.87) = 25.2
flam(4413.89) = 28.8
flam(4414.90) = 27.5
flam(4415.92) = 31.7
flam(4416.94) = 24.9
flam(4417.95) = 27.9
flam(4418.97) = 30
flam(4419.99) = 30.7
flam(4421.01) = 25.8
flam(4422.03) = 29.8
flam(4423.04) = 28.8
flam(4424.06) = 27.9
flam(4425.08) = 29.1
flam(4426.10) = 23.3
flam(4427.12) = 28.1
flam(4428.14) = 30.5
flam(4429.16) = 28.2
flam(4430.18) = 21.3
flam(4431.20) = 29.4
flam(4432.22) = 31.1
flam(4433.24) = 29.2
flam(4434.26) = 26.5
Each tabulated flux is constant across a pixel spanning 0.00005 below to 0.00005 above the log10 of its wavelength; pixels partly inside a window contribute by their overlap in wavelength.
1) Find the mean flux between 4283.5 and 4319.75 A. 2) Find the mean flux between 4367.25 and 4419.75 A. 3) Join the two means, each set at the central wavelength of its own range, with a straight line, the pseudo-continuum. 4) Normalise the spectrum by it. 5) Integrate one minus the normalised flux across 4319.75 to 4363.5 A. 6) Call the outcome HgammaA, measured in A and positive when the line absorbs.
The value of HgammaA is 4.5 A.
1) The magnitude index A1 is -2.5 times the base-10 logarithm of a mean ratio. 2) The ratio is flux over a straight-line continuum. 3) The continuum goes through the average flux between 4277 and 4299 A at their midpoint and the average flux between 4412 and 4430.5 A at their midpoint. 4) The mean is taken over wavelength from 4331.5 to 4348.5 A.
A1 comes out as 0.20 mag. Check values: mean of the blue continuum 27.6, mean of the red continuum 27.9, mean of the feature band 23.1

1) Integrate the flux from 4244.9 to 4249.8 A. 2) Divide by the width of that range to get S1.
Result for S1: 28.6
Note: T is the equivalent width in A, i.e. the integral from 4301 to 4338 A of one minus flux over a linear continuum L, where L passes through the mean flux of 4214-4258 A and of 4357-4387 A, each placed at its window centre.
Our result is 1.0 A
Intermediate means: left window 27.7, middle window 26.5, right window 26.9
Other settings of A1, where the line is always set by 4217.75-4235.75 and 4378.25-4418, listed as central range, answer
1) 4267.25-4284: -0.045 mag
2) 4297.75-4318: 0.038 mag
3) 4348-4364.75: 0.157 mag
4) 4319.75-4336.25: 0.028 mag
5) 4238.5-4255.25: -0.105 mag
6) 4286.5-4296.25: -0.046 mag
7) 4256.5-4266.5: 0.097 mag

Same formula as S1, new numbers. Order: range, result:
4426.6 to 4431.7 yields 27.5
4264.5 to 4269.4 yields 31.8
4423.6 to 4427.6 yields 27.1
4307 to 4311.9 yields 26.7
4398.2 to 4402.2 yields 23.8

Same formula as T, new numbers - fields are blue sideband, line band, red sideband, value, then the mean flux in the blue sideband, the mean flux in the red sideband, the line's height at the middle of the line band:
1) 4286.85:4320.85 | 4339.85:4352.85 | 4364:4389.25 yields 2.55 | 26.6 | 27.6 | 27.2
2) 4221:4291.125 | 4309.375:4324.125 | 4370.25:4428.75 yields -0.09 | 27.5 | 27.8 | 27.6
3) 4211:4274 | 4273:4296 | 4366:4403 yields 0.04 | 27.7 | 27.1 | 27.5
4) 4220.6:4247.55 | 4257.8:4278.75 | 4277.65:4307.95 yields 0.24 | 27.3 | 26.6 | 26.9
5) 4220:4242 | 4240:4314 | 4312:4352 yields -3.24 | 26.7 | 25.3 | 26.1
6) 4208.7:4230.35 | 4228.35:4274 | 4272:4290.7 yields 0.26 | 27.8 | 27.2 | 27.5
